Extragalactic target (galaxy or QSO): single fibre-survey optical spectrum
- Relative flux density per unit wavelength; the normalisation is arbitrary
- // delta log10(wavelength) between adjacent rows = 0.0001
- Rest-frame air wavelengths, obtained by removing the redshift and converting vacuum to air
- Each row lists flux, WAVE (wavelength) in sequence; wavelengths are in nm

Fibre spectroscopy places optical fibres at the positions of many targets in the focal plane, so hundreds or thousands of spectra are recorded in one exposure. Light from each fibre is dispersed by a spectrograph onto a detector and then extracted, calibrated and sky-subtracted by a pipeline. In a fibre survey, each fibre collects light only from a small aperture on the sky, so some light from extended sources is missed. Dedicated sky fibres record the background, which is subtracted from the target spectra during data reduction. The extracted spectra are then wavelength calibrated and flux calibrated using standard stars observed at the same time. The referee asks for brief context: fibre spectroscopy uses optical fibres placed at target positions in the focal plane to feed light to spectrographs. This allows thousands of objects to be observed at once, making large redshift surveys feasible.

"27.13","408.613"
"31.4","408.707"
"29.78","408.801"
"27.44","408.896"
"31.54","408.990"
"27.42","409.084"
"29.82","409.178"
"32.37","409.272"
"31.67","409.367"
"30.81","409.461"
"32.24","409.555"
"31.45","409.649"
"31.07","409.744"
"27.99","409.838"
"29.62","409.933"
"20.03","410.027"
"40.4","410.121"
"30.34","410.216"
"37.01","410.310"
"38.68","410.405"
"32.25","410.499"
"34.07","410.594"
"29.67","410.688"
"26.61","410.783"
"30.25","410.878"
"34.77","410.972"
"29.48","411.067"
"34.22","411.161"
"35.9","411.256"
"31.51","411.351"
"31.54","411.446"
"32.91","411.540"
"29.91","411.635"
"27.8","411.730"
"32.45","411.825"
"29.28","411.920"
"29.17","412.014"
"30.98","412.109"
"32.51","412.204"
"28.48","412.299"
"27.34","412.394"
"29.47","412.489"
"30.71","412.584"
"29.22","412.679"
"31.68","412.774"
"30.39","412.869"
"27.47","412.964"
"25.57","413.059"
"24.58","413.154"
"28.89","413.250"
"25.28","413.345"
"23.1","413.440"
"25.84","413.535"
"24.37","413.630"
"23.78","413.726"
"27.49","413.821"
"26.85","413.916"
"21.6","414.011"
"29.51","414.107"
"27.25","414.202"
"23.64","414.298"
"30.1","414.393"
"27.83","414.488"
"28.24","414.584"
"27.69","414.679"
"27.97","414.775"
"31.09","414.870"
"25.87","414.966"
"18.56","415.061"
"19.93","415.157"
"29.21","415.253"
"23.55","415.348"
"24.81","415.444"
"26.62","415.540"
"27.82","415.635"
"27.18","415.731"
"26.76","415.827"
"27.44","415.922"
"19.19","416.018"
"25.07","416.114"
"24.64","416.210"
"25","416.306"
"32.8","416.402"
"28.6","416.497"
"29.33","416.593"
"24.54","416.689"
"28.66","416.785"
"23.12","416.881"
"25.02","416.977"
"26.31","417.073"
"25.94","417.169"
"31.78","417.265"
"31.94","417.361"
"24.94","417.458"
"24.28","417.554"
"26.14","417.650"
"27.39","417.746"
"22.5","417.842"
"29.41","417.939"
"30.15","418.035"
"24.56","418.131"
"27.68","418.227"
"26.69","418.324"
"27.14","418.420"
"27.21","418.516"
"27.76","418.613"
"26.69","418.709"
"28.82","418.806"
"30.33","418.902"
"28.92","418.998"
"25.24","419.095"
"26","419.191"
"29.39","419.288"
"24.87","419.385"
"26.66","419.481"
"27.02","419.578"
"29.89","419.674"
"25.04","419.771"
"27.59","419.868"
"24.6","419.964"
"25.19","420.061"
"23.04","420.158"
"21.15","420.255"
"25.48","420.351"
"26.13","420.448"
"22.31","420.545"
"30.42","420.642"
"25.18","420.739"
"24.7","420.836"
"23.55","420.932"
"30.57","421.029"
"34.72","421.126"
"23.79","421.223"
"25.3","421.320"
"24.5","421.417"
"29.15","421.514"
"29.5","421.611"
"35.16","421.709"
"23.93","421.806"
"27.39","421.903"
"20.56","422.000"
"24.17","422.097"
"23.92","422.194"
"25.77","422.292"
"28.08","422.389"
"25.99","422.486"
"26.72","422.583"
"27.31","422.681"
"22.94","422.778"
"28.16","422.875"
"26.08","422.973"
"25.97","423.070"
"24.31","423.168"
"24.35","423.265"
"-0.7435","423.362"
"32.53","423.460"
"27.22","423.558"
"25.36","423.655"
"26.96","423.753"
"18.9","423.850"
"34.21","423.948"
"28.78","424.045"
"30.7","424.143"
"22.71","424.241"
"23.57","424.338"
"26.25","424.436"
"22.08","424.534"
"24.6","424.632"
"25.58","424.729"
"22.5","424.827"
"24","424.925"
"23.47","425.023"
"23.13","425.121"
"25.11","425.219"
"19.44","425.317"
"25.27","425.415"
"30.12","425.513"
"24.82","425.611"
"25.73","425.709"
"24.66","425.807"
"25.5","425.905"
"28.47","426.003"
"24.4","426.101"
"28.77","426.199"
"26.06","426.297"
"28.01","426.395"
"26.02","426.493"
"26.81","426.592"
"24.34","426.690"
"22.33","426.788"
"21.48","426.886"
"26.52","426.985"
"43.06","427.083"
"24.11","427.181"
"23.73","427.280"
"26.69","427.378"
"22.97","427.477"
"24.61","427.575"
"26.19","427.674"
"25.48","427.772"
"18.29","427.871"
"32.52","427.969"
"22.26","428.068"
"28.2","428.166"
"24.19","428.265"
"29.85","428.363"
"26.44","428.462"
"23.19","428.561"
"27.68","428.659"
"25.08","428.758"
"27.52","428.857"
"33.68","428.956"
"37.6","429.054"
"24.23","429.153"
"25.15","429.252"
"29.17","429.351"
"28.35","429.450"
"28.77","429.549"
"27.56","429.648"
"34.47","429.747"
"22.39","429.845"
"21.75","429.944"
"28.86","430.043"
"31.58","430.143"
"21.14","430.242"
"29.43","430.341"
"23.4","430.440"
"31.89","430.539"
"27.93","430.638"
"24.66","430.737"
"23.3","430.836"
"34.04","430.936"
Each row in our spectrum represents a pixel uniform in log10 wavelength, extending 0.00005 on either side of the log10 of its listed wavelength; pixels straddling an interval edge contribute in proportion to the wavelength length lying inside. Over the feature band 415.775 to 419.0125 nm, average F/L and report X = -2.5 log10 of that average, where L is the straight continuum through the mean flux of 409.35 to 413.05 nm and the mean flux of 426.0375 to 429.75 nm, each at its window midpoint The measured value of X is 0.097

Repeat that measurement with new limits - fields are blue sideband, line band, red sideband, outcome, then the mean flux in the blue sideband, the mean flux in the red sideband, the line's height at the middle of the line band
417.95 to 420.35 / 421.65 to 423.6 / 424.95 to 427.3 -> 0.057 mag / 26.8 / 25.9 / 26.3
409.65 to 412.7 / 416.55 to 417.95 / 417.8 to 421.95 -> 0.059 mag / 31.1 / 26.9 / 28.2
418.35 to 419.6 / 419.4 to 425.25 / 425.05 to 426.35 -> 0.037 mag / 27.4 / 25.5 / 26.4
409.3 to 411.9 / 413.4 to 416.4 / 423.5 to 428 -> 0.159 mag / 31.6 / 25.7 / 29.9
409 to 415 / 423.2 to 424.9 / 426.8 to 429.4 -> 0.128 mag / 29.5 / 26.9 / 27.5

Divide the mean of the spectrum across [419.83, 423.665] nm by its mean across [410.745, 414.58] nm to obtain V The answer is 0.9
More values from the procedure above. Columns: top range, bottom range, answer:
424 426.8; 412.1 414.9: 0.92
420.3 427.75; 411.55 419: 0.95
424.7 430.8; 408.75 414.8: 0.89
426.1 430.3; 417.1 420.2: 0.99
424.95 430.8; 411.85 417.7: 0.98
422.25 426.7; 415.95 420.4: 0.95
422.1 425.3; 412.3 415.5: 0.93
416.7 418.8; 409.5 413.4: 0.88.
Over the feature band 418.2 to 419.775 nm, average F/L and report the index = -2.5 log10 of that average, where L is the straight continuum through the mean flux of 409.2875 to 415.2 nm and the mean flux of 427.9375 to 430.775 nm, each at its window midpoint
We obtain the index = 0.04 mag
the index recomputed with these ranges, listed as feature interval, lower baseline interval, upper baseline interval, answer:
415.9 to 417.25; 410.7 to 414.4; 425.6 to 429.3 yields 0.08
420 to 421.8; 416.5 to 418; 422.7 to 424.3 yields -0.04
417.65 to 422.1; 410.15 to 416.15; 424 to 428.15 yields 0.01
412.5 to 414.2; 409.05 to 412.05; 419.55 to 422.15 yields 0.12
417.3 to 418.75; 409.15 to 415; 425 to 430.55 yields 0.05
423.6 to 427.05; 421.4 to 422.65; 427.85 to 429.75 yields 0.07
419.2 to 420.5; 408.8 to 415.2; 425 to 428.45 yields 0.06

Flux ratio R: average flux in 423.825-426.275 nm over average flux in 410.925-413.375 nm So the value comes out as 0.84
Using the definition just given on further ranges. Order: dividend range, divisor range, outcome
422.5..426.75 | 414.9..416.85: 0.97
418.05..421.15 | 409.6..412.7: 0.86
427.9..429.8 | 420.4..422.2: 1.05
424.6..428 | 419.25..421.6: 0.97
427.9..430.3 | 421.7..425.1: 1.10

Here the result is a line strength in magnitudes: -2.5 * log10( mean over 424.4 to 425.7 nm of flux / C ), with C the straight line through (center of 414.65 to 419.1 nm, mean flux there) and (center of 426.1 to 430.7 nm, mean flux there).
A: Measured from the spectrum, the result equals 0.11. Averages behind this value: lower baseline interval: 26.7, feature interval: 24.3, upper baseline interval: 26.9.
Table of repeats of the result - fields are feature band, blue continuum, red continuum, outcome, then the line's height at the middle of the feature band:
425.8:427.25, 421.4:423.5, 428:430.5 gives -0.01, 26.5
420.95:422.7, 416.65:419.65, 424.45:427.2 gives -0.02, 26.4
